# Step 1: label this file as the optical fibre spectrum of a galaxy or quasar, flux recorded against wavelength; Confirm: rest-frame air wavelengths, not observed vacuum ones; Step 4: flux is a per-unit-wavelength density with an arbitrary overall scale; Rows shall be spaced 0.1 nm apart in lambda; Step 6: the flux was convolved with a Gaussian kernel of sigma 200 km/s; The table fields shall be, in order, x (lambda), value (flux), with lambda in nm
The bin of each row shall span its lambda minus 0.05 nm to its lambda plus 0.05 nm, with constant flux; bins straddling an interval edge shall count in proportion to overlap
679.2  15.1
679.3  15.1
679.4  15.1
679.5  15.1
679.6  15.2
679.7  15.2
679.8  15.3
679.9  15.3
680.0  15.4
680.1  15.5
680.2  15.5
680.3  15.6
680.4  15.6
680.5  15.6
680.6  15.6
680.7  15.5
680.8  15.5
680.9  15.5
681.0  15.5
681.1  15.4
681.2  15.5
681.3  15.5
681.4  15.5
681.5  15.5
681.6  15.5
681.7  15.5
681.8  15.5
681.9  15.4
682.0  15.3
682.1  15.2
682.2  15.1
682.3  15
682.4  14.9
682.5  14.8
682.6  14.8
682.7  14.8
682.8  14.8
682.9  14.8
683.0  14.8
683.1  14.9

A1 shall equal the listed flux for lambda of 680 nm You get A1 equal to 15.4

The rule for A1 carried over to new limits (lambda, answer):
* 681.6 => 15.5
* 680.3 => 15.6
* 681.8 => 15.5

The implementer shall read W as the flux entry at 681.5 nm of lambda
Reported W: 15.5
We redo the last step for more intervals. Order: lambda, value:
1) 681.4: 15.5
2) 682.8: 14.8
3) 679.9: 15.3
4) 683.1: 14.9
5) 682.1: 15.2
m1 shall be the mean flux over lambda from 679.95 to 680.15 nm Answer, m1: 15.4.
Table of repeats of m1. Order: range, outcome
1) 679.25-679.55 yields 15.1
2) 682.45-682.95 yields 14.8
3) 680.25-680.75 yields 15.6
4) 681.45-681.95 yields 15.5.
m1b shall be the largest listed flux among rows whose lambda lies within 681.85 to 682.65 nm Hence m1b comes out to 15.4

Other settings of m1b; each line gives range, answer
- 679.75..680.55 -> 15.6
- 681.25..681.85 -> 15.5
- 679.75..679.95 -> 15.3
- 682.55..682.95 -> 14.8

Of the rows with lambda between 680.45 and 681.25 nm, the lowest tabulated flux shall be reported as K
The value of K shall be 15.4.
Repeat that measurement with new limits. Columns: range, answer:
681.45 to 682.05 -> 15.3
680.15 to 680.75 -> 15.5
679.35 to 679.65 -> 15.1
